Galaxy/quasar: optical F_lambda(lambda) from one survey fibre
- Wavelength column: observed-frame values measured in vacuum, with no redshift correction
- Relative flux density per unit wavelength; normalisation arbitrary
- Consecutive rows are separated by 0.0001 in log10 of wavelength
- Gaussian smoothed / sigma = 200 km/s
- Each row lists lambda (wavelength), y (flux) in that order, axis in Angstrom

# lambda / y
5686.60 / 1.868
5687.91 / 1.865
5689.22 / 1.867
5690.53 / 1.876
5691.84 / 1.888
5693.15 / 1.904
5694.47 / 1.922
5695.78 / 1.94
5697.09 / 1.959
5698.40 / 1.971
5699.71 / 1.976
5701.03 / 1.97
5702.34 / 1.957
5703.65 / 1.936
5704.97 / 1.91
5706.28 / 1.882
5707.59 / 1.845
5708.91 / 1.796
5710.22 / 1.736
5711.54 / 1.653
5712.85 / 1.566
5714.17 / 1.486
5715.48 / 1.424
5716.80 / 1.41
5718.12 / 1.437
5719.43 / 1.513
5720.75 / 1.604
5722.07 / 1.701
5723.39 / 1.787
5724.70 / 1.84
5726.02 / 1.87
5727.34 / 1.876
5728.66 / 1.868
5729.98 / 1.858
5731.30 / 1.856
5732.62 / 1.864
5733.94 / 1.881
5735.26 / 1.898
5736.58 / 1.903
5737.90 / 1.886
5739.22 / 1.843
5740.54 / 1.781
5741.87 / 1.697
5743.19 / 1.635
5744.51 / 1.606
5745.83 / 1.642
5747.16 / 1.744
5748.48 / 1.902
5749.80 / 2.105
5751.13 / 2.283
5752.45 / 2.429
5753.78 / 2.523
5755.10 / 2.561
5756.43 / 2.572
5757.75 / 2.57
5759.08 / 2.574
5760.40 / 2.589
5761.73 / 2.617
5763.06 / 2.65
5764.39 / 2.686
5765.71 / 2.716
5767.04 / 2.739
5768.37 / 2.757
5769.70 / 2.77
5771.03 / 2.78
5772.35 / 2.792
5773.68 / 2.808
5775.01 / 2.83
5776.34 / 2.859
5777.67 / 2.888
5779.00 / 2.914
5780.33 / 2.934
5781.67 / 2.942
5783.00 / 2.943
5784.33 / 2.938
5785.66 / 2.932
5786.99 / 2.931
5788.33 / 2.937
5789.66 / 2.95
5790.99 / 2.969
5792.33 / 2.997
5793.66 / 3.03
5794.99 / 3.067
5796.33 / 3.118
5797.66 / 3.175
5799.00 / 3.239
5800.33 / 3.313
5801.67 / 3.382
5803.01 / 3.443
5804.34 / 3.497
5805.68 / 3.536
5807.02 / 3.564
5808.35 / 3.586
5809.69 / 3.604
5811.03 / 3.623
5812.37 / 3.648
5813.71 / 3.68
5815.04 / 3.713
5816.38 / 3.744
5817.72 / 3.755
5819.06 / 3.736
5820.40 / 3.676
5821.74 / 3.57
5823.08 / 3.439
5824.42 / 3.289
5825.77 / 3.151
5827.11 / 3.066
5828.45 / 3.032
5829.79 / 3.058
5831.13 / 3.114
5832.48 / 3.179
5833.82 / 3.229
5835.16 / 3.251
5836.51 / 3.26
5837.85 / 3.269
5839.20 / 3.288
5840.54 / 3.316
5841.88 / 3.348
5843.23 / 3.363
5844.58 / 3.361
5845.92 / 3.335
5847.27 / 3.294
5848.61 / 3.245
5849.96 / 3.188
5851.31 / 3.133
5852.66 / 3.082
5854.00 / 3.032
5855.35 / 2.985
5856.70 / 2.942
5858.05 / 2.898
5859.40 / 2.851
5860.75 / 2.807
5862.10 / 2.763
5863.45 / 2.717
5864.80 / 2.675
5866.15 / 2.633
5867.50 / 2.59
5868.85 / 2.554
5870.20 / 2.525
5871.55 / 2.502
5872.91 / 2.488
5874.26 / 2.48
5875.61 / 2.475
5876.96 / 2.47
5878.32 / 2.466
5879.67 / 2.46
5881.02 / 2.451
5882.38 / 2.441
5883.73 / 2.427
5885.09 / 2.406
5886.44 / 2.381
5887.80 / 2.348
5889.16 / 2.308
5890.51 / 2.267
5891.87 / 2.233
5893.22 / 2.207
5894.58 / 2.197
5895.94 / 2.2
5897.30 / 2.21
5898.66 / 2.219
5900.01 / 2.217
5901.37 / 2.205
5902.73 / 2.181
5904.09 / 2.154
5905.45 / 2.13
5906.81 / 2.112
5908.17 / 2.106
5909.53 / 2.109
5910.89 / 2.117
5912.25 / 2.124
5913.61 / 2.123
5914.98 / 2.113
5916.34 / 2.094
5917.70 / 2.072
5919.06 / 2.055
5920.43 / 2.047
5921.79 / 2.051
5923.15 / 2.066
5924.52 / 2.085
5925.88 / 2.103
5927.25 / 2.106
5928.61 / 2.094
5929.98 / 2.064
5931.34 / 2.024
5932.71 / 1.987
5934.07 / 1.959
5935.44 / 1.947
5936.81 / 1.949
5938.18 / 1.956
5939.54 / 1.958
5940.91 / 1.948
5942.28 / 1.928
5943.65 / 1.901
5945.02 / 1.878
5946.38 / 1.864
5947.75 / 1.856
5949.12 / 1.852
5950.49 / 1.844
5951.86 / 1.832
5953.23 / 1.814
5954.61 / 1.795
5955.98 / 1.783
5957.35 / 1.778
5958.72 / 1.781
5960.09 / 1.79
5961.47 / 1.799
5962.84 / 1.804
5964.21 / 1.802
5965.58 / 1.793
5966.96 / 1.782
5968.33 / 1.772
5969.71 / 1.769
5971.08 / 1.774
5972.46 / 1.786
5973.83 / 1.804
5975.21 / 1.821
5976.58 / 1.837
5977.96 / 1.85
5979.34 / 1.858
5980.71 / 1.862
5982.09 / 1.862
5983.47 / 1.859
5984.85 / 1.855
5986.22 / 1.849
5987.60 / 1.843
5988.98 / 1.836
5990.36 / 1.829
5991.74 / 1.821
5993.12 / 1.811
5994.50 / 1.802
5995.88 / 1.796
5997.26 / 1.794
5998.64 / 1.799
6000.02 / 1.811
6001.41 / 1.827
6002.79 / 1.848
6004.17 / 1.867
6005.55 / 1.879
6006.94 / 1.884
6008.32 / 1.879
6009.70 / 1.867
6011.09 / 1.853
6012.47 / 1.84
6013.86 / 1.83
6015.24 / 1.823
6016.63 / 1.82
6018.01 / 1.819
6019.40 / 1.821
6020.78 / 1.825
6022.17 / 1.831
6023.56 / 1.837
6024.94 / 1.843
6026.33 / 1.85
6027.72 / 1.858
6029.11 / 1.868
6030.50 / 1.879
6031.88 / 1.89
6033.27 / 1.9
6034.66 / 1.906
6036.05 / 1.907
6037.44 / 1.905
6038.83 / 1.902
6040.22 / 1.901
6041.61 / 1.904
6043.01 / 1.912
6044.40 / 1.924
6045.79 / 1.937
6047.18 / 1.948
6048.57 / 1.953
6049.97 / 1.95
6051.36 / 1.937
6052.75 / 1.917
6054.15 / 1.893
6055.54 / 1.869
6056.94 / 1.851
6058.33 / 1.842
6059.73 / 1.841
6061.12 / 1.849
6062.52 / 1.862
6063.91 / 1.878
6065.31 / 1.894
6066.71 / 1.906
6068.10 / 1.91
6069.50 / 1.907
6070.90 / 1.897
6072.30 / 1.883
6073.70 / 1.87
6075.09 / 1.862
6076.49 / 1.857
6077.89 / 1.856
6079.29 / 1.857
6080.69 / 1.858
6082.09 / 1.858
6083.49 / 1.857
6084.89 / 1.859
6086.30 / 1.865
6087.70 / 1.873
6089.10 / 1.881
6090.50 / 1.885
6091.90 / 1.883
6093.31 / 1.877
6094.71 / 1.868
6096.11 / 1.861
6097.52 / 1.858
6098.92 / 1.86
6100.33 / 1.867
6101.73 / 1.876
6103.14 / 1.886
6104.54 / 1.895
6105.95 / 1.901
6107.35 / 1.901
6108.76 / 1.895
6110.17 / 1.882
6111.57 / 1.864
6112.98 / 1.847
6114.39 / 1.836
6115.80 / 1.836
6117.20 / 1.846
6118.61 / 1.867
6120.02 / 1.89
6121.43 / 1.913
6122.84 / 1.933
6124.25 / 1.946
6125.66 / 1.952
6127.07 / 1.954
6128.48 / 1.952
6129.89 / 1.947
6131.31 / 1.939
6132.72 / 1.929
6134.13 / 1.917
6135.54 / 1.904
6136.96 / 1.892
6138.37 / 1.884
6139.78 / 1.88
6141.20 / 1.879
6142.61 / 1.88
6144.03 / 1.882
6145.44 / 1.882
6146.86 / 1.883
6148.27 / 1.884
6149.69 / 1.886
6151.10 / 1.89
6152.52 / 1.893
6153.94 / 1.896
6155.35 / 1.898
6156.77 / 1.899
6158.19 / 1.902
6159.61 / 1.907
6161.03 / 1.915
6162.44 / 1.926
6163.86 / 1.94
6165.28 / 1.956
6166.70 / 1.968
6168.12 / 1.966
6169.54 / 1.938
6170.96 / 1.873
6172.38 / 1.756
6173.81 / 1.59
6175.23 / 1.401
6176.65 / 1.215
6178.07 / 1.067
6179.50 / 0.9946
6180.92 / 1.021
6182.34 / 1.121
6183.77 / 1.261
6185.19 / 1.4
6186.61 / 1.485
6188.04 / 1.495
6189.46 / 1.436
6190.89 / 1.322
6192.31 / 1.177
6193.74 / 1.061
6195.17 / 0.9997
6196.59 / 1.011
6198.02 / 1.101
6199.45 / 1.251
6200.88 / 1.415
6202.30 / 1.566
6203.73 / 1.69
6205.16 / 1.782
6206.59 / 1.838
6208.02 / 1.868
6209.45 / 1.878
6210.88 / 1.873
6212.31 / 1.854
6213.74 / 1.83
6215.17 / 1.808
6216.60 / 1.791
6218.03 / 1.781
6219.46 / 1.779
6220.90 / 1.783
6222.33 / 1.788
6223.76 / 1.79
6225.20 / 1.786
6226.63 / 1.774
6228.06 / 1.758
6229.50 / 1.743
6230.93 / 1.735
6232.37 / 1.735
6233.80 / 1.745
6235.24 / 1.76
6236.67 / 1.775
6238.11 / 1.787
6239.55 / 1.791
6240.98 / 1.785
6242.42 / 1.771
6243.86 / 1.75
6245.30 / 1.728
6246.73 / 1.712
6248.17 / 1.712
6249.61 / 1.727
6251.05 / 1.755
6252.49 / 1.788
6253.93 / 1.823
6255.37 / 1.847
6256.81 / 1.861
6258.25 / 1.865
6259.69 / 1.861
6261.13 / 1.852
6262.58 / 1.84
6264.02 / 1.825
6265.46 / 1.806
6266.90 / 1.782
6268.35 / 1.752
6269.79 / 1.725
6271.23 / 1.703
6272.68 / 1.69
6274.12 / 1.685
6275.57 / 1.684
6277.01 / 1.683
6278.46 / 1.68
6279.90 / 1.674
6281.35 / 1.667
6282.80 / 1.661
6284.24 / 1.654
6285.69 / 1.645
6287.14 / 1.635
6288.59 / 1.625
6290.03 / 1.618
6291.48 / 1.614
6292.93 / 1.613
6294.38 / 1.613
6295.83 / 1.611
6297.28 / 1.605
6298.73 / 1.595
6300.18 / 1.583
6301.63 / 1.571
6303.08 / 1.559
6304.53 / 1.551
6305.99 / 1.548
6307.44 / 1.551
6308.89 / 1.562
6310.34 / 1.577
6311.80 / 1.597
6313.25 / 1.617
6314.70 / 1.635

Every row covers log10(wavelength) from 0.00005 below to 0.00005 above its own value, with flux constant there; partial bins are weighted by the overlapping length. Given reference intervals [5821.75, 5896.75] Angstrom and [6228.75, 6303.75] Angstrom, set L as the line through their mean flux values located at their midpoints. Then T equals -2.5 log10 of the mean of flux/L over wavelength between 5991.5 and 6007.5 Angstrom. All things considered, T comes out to 0.32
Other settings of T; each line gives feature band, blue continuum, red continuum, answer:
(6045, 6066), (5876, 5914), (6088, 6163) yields 0.06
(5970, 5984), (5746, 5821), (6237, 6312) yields 0.33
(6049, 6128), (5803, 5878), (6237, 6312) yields 0.23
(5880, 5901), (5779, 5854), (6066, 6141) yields 0.26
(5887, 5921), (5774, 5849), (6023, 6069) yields 0.25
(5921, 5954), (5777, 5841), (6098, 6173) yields 0.36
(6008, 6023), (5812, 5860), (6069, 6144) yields 0.27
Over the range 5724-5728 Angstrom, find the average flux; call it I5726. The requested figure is 1.86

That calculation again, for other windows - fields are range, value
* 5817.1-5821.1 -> 3.72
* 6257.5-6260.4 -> 1.86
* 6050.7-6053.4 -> 1.93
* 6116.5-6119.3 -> 1.86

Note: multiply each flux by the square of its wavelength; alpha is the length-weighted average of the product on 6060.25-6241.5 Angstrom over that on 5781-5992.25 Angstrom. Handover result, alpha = 0.8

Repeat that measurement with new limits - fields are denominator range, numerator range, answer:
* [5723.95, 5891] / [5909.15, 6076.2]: 0.72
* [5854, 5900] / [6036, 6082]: 0.80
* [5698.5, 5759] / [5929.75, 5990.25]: 1.07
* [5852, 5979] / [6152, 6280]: 0.86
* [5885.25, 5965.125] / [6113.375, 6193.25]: 0.93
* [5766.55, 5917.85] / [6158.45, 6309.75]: 0.66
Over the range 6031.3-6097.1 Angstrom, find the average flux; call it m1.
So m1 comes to 1.89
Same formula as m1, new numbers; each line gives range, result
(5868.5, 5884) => 2.48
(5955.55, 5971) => 1.79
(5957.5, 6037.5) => 1.83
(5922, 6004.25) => 1.87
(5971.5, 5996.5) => 1.83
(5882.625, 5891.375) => 2.36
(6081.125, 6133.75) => 1.89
